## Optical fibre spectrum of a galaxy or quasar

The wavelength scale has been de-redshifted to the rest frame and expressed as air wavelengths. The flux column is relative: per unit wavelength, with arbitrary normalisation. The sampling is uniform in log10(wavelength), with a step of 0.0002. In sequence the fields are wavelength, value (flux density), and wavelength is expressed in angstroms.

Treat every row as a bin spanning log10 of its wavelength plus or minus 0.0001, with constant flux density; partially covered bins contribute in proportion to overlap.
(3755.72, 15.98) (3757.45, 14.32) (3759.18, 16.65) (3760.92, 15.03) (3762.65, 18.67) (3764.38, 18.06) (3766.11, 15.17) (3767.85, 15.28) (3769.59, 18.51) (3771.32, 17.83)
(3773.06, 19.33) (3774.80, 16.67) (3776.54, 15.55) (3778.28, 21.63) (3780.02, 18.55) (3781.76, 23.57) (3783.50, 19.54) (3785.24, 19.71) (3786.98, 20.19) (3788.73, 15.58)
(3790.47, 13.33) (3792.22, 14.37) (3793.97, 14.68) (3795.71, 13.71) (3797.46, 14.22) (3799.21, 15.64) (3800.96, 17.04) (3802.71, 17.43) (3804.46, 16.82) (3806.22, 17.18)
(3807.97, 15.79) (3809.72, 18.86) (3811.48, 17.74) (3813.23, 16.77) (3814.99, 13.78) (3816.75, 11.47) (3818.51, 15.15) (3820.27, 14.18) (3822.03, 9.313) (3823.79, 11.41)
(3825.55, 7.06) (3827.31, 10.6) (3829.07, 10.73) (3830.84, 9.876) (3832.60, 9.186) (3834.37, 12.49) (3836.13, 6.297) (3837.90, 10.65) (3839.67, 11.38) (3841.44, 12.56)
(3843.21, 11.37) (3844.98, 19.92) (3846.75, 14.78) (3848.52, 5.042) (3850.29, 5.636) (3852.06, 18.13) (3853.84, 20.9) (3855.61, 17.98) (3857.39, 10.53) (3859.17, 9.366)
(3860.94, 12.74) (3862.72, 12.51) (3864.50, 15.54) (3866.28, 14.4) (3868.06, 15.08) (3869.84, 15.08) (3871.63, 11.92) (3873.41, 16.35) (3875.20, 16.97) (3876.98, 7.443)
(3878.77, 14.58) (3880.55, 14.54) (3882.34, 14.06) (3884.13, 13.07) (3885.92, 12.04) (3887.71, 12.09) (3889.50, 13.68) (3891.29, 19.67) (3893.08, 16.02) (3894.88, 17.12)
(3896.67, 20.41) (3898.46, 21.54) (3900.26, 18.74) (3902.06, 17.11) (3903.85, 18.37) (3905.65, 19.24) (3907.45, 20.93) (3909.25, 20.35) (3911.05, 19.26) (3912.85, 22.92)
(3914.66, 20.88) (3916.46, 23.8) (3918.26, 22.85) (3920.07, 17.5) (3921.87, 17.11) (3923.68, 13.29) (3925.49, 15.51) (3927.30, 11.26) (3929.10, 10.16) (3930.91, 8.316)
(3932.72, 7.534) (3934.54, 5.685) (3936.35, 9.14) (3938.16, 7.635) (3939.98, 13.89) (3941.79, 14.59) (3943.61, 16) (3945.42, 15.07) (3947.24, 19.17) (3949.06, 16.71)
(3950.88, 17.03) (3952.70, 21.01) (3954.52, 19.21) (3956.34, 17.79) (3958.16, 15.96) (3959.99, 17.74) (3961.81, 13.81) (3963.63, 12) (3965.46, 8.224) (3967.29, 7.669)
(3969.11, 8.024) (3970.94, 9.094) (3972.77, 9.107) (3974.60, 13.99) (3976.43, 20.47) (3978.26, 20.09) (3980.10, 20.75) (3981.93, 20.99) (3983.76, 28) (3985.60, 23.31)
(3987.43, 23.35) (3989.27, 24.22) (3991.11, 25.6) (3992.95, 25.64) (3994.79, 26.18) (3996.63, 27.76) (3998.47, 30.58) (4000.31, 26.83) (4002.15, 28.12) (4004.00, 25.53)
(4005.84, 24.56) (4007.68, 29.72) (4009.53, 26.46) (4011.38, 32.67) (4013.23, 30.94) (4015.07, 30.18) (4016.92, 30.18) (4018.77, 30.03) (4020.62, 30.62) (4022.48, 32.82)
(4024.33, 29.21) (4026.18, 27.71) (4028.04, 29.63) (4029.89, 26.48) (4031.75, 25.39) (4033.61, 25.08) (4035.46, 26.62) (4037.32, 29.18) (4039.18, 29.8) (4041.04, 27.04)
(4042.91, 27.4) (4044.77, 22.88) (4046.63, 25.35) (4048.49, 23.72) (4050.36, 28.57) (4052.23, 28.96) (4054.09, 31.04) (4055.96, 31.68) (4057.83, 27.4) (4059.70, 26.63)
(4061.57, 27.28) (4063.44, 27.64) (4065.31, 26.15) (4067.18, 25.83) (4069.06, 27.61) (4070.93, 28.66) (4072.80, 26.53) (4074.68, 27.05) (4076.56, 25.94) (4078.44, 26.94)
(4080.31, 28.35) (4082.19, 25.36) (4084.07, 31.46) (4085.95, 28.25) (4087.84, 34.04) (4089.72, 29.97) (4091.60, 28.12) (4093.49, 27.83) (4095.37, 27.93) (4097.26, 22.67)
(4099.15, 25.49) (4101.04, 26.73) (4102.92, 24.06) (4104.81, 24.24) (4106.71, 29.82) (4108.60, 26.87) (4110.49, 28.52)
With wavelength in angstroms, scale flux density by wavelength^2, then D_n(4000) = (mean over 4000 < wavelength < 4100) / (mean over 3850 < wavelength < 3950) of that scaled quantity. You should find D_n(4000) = 1.97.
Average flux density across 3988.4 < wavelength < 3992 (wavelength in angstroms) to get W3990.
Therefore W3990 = 24.9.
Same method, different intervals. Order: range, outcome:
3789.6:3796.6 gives 14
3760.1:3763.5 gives 16.9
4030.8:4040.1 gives 27.2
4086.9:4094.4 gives 30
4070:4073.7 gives 27.6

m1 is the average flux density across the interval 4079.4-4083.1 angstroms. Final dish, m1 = 26.9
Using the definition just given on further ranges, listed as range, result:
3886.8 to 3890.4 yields 12.9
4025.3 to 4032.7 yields 27.3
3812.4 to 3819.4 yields 14.3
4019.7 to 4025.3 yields 30.8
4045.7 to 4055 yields 27.5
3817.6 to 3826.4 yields 11.4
